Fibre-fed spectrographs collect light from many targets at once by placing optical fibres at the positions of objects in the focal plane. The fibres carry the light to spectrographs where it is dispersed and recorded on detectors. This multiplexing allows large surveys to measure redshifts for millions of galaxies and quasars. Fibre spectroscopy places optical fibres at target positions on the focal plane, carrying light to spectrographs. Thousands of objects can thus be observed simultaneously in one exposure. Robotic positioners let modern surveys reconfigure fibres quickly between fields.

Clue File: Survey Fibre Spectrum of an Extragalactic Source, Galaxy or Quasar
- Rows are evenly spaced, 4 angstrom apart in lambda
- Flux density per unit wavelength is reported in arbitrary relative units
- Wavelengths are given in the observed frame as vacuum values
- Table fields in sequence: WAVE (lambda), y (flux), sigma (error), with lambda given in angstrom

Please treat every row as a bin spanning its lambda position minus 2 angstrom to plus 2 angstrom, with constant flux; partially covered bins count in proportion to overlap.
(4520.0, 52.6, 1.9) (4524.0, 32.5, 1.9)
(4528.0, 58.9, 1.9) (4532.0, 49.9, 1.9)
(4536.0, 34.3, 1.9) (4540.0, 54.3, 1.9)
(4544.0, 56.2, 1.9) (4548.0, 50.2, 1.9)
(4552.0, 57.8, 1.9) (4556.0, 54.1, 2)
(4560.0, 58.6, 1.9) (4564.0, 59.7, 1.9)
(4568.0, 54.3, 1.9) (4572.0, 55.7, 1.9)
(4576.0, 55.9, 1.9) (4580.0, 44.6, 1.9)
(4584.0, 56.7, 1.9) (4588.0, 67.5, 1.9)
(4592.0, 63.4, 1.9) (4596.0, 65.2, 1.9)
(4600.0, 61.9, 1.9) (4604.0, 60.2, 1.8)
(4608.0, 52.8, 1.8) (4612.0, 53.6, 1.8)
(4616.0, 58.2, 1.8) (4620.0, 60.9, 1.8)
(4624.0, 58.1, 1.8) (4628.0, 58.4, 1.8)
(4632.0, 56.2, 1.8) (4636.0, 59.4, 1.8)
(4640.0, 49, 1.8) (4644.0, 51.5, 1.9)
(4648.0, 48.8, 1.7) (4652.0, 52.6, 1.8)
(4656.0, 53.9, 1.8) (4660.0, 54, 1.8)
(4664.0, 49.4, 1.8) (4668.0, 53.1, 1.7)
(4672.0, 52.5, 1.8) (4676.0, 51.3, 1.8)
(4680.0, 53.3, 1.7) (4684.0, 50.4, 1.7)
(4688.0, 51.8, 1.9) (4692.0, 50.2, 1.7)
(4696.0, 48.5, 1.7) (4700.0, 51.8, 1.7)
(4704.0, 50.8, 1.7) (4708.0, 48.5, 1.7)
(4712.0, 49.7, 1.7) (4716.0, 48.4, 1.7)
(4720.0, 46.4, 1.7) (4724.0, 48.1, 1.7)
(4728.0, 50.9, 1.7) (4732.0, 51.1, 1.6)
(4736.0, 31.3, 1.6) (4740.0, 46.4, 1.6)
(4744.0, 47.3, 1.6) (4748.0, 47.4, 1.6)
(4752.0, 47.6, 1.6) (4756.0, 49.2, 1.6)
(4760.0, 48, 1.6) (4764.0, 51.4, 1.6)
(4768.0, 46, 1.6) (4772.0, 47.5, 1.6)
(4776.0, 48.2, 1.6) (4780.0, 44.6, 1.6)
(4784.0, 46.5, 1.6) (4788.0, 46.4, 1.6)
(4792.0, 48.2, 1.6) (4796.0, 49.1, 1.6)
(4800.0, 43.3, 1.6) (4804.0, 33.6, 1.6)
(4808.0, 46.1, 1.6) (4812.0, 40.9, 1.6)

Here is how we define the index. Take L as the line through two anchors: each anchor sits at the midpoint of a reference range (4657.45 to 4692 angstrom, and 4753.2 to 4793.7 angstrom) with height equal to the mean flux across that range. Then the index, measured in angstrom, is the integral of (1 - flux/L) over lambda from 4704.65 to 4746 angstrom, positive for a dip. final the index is 2.3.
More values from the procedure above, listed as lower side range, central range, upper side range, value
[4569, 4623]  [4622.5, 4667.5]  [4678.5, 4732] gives 0.6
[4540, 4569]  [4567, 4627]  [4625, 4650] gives -3.4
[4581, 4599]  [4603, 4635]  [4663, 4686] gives 0.7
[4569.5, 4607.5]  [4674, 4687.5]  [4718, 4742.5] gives -0.4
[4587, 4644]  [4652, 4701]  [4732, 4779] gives 1.4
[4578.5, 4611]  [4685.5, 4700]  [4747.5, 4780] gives 0.6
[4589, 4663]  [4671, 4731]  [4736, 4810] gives 1.3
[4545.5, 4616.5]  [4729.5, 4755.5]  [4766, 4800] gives 1.8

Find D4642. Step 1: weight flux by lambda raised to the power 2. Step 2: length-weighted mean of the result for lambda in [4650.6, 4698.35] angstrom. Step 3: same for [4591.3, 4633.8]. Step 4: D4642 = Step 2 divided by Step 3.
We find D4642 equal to 0.9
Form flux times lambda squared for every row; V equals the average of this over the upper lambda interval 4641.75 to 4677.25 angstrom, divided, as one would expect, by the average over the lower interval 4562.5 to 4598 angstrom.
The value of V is 0.92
